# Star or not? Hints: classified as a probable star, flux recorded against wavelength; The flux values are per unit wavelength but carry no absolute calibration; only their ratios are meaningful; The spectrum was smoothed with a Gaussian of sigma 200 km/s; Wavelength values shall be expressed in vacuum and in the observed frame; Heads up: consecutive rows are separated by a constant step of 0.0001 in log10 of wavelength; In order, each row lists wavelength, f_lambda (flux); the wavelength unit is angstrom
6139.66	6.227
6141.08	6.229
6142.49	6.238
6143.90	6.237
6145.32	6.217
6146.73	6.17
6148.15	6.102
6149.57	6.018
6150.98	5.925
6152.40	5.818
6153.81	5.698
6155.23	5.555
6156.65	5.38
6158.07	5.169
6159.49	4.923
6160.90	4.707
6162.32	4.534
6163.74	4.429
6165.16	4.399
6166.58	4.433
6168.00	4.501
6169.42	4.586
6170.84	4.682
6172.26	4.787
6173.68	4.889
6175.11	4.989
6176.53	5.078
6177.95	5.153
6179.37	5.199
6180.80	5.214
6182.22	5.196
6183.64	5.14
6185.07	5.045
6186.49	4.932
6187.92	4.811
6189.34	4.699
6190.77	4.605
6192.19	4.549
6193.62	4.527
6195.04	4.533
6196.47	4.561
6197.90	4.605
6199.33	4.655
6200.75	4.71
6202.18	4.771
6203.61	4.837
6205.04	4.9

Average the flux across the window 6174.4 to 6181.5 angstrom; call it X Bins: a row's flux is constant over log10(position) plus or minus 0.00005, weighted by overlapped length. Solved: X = 5.13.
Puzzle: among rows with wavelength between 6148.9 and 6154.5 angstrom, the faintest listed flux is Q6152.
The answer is 5.698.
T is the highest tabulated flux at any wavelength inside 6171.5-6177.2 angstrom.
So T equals 5.078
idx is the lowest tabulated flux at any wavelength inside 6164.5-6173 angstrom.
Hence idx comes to 4.399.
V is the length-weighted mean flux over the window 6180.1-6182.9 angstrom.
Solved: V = 5.21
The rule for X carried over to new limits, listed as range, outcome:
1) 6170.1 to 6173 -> 4.74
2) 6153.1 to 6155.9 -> 5.64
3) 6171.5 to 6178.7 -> 4.98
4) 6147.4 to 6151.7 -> 6.01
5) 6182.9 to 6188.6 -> 4.98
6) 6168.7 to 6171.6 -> 4.64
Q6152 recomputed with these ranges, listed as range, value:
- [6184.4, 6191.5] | 4.605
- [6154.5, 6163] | 4.534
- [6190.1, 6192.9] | 4.549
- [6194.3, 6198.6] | 4.533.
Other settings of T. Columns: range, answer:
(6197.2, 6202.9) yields 4.771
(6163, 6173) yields 4.787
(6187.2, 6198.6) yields 4.811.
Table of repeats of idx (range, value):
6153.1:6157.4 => 5.38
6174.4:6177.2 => 4.989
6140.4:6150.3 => 6.018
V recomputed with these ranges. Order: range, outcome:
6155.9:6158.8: 5.26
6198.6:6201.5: 4.69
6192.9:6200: 4.57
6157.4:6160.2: 5.05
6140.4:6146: 6.23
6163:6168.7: 4.44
